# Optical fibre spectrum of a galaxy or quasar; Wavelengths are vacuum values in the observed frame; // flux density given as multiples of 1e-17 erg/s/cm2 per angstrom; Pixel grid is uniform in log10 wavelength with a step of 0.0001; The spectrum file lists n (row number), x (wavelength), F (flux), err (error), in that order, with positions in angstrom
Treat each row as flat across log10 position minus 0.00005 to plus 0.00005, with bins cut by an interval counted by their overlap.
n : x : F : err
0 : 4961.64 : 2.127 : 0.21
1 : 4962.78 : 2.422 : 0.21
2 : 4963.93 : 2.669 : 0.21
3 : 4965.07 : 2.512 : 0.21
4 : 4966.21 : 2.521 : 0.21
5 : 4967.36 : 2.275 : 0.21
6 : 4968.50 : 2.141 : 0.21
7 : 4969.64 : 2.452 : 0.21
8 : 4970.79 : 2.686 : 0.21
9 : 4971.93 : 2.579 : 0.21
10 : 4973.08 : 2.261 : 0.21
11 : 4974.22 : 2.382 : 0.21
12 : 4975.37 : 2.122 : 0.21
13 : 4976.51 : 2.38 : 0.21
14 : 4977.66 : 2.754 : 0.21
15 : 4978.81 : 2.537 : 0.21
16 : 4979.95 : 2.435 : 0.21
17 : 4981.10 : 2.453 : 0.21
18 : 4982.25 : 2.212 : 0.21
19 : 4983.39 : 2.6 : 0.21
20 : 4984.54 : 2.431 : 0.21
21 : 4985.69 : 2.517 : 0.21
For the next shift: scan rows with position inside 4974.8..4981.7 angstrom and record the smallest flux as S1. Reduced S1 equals 2.122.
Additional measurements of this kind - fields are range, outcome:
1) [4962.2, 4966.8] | 2.422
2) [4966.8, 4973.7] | 2.141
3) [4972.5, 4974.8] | 2.261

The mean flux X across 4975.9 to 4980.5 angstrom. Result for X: 2.53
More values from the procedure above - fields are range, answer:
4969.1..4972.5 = 2.57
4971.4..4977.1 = 2.34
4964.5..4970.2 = 2.38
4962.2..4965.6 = 2.53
